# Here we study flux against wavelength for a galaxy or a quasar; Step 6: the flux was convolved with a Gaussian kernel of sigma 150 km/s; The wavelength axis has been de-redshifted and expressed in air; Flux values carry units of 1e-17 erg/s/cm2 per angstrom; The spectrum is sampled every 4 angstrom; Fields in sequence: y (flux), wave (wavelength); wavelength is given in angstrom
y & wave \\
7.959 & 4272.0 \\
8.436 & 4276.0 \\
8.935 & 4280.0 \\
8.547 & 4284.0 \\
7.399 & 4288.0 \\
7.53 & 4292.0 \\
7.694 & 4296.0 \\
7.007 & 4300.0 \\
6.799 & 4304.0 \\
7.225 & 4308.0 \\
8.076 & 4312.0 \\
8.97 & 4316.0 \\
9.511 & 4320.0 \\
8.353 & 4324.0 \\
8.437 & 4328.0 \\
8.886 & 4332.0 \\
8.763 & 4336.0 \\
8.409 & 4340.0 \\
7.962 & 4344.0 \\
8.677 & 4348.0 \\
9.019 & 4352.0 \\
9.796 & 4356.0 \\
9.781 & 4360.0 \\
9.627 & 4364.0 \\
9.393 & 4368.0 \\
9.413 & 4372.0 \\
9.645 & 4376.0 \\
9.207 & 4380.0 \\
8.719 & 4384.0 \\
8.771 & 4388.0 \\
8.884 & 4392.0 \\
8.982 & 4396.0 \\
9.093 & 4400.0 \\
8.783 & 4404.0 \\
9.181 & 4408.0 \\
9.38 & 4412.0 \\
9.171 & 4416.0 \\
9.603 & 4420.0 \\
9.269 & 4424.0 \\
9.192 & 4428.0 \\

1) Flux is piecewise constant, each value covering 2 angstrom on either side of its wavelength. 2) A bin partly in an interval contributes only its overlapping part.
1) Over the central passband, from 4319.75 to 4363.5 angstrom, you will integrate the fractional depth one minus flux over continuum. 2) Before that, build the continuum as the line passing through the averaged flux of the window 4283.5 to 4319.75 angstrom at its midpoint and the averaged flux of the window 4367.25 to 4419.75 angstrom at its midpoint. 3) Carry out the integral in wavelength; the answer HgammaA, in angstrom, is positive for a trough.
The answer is -2.7 angstrom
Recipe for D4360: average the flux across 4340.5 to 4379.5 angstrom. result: 9.22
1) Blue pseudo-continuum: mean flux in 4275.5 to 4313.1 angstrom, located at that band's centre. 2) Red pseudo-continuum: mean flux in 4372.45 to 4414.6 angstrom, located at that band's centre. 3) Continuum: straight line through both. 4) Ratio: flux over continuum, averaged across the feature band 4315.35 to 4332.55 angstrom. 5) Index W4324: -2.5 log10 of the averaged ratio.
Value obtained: -0.09 mag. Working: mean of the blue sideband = 7.73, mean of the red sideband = 9.08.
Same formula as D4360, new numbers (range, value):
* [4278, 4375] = 8.52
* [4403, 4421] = 9.23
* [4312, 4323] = 8.95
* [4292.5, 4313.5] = 7.36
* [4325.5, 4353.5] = 8.58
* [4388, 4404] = 8.93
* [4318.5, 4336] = 8.77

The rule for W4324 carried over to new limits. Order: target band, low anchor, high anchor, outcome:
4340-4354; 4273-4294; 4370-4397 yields 0.03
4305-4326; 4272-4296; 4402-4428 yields 0.00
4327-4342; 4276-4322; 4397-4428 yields -0.03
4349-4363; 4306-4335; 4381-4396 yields -0.10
